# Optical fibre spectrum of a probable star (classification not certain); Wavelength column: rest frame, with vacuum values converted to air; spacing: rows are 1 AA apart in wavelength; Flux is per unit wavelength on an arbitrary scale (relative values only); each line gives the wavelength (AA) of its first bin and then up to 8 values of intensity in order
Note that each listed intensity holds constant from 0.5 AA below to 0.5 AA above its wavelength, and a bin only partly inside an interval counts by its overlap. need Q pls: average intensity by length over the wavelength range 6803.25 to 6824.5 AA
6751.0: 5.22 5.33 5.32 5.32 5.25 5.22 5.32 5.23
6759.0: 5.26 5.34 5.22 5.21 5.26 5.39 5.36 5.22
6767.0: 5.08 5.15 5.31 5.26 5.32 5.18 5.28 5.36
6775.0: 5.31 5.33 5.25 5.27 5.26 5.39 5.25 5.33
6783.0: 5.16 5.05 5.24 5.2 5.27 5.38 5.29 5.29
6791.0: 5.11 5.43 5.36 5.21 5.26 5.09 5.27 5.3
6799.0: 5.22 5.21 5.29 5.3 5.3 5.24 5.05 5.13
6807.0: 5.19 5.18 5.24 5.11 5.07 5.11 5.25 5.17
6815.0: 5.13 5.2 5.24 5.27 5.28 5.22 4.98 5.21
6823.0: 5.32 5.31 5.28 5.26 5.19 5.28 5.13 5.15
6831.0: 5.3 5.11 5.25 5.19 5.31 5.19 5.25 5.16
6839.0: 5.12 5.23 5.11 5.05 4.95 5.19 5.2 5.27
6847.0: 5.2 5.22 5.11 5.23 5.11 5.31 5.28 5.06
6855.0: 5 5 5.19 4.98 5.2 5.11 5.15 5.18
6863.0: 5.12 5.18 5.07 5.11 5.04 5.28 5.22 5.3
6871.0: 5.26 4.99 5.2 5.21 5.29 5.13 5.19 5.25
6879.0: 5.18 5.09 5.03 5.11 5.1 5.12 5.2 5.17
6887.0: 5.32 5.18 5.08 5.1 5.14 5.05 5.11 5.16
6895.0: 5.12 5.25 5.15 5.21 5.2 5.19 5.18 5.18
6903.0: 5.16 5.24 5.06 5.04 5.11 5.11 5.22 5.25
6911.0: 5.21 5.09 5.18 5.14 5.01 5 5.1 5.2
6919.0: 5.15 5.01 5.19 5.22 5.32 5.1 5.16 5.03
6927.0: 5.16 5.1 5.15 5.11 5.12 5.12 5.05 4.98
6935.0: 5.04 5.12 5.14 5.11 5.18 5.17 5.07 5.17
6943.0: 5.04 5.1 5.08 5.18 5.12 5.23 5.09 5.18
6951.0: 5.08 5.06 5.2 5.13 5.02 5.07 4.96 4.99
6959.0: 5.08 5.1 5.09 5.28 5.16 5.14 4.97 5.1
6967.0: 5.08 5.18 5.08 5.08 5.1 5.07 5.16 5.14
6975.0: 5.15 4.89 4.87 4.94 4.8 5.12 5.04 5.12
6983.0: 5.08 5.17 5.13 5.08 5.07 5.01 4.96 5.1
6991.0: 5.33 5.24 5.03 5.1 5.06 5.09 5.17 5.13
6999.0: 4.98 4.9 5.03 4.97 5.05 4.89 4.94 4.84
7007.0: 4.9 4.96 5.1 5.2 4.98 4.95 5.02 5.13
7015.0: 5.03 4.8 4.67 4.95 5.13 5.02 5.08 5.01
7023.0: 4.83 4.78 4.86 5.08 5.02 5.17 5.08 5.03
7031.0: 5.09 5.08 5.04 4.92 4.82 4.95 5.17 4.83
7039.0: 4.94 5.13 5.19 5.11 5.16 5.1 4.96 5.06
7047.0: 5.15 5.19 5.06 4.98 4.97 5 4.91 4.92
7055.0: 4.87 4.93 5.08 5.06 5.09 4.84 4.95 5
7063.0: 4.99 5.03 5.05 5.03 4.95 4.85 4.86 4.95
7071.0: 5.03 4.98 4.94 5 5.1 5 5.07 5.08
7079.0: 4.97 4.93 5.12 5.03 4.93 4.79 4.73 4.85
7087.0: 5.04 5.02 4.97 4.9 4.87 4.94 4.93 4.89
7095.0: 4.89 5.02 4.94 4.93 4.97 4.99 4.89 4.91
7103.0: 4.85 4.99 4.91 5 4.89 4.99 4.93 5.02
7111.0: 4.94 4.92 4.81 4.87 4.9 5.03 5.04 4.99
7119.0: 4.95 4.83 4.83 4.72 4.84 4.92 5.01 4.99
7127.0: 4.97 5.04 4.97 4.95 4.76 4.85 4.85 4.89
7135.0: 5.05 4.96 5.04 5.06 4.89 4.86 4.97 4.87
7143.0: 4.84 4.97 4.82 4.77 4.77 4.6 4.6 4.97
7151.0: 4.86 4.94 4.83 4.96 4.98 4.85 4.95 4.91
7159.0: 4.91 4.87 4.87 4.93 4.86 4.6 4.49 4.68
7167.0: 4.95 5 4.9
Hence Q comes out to 5.19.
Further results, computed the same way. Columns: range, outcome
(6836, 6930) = 5.15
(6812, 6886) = 5.17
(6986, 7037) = 5.01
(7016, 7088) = 4.99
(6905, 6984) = 5.1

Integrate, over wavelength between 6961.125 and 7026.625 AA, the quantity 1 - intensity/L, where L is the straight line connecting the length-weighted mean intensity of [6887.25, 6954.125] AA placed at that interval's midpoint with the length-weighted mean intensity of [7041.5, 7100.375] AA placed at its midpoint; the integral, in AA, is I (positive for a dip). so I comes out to 0.3 AA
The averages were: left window 5.13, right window 4.98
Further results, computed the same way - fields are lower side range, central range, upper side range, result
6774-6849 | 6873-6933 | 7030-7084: -0.1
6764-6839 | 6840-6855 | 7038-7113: 0.1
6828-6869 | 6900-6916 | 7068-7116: -0.1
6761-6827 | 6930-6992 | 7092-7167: -0.3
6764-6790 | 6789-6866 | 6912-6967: 0.4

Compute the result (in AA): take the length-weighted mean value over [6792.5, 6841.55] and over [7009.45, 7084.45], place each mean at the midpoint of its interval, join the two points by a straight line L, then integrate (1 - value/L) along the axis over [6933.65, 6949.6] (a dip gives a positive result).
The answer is -0.1 AA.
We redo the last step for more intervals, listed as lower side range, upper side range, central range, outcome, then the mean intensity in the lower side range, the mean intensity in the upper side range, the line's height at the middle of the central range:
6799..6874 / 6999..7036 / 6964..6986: -0.2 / 5.18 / 4.98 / 5.03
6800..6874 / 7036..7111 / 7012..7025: 0.2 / 5.18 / 4.98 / 5.03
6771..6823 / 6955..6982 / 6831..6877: 0.1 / 5.23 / 5.06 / 5.18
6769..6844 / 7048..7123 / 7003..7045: 0.1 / 5.22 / 4.95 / 5.01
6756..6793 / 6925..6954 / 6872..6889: 0.0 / 5.27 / 5.11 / 5.17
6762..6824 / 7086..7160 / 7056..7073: 0.0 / 5.24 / 4.91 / 4.97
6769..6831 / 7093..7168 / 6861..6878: 0.0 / 5.23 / 4.9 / 5.16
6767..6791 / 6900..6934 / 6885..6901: 0.0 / 5.26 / 5.13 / 5.16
